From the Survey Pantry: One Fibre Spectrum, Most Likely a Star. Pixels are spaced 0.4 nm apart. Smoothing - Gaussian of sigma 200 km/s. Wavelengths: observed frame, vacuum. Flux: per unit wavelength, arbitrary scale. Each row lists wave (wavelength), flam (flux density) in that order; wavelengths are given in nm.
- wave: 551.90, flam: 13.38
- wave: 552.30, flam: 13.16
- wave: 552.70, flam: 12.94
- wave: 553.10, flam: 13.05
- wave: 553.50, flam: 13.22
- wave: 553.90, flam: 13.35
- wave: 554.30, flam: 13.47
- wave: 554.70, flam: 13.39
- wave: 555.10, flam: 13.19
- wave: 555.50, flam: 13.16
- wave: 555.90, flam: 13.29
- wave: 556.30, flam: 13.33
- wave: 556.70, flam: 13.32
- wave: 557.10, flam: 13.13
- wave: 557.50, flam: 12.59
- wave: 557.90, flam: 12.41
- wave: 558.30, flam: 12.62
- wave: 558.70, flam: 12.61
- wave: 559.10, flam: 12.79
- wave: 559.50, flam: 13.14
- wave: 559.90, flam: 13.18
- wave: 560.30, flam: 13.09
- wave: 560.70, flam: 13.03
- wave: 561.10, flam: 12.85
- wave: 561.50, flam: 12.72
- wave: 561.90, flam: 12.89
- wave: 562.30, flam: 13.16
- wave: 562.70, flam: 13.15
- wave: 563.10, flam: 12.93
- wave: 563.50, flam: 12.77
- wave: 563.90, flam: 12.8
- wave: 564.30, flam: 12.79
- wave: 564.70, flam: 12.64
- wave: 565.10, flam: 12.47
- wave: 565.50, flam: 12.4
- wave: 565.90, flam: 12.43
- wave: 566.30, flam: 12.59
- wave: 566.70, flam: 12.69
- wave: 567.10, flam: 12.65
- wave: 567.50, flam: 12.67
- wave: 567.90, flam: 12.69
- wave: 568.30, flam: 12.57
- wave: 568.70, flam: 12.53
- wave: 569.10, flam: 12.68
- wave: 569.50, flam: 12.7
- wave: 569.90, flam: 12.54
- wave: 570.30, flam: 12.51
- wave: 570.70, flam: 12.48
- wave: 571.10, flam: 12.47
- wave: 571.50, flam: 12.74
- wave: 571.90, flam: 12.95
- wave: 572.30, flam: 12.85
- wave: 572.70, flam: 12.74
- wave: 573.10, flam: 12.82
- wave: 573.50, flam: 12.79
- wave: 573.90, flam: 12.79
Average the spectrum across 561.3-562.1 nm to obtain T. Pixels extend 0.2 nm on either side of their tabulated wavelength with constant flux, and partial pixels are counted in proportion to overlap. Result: 12.8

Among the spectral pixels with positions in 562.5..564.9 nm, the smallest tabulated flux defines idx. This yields 12.64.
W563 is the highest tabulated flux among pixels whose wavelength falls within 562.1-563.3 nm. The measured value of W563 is 13.16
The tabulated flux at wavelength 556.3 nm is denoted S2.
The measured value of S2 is 13.33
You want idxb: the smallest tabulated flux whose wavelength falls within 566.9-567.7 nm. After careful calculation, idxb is 12.65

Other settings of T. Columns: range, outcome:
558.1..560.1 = 12.9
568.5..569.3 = 12.6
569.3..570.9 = 12.6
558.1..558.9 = 12.6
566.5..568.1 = 12.7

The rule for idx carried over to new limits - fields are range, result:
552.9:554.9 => 13.05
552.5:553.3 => 12.94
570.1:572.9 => 12.47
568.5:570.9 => 12.48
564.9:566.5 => 12.4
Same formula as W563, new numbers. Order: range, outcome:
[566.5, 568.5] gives 12.69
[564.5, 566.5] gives 12.64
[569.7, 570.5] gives 12.54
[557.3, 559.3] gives 12.79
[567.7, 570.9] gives 12.7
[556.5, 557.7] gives 13.32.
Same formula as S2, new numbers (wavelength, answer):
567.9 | 12.69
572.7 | 12.74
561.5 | 12.72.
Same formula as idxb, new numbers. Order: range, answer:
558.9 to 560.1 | 12.79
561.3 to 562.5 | 12.72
